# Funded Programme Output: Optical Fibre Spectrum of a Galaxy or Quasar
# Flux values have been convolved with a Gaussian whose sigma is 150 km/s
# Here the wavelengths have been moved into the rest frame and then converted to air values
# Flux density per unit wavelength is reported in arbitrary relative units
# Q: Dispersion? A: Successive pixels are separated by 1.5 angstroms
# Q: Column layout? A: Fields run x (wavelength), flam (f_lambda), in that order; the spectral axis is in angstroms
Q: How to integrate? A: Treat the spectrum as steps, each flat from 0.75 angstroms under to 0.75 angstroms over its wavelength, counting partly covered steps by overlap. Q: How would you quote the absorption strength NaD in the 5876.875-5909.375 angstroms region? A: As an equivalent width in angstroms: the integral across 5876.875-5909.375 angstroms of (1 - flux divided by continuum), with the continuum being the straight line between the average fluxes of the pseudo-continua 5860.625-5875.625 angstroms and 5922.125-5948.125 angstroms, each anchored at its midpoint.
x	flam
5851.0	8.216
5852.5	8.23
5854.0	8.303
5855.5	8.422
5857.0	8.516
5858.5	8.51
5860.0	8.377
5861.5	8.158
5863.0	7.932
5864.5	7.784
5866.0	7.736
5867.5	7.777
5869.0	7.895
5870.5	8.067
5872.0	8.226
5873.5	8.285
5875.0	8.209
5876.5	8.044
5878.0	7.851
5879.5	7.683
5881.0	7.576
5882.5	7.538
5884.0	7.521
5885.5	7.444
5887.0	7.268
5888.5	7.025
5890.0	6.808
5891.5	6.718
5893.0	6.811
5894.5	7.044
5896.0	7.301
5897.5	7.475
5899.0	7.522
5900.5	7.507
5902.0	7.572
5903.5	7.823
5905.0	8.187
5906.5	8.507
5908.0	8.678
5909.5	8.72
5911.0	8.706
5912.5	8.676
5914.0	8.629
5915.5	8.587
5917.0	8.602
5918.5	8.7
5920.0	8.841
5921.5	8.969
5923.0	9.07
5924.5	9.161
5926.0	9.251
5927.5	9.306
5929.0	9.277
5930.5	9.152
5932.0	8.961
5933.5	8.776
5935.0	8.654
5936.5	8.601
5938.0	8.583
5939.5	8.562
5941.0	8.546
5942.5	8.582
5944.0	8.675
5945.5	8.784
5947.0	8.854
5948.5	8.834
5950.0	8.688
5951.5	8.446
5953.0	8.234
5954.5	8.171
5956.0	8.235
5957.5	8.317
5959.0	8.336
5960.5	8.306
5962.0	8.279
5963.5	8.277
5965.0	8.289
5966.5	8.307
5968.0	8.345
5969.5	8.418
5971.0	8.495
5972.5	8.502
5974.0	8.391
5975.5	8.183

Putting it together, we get 3.1 angstroms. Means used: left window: 8.01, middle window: 7.55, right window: 8.87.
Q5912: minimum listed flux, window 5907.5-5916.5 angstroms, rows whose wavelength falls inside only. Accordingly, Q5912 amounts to 8.587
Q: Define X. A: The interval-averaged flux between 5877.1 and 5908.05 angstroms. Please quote 7.49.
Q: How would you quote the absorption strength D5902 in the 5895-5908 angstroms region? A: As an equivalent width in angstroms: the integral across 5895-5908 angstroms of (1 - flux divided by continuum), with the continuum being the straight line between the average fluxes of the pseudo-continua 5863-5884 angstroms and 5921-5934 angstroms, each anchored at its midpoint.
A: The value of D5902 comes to 1.1 angstroms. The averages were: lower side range 7.89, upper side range 9.11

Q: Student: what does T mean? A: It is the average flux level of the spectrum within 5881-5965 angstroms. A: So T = 8.29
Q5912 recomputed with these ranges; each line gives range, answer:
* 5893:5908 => 6.811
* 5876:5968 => 6.718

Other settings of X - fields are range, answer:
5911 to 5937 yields 8.89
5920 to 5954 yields 8.81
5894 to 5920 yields 8.16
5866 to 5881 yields 7.97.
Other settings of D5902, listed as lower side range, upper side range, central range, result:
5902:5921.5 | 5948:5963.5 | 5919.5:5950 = -1.5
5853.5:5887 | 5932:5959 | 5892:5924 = 0.4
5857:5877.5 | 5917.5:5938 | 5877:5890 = 1.3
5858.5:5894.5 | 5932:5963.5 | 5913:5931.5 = -1.6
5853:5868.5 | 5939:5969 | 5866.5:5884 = 0.6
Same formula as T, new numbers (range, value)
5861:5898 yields 7.6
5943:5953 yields 8.67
